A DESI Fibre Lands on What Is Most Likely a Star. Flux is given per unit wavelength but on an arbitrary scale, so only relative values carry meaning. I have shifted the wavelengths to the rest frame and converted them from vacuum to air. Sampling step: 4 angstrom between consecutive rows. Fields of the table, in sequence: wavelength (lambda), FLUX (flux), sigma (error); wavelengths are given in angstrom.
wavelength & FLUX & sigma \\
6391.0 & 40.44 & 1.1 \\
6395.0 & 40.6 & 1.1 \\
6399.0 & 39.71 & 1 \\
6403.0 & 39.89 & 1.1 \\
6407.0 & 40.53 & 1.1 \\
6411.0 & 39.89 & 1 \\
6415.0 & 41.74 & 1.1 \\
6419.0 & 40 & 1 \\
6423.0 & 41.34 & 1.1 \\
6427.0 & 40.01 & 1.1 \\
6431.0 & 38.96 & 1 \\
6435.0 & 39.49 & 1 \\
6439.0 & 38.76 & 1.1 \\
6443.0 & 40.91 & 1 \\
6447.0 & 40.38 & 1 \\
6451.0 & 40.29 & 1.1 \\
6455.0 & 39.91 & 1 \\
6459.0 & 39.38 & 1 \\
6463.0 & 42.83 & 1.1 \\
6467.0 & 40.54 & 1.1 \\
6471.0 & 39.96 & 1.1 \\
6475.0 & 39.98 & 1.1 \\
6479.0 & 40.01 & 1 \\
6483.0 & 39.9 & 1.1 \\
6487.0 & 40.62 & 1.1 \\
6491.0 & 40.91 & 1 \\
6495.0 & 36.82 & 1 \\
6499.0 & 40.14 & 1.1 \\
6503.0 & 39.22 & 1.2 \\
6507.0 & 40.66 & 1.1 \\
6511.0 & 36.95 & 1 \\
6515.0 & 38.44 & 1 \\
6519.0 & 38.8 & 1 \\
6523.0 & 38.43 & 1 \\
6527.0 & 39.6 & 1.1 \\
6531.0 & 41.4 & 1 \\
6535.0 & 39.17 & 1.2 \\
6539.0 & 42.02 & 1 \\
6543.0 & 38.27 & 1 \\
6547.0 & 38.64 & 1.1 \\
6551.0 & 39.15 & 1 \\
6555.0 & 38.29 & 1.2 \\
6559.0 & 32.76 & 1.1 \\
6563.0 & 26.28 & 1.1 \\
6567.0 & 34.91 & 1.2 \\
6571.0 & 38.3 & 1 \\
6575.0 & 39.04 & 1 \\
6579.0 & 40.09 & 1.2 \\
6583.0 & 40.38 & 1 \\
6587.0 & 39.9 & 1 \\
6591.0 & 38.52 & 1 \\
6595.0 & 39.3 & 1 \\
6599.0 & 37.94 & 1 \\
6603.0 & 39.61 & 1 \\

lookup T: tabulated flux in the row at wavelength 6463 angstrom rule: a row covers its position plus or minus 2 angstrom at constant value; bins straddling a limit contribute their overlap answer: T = 42.83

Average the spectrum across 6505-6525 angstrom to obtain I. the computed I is 38.7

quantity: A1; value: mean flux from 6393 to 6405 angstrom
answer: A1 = 40.1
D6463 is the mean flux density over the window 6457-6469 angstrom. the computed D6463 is 40.9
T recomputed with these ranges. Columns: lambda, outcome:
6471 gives 39.96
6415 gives 41.74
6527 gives 39.6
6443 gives 40.91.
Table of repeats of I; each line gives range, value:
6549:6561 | 36.7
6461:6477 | 40.8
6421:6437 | 40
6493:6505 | 38.7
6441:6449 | 40.6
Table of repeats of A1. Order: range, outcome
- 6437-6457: 40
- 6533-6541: 40.6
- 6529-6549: 39.9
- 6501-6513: 38.9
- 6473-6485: 40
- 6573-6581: 39.6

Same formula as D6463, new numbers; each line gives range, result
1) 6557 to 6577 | 34.3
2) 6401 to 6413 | 40.1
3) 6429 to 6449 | 39.7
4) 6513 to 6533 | 39.3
